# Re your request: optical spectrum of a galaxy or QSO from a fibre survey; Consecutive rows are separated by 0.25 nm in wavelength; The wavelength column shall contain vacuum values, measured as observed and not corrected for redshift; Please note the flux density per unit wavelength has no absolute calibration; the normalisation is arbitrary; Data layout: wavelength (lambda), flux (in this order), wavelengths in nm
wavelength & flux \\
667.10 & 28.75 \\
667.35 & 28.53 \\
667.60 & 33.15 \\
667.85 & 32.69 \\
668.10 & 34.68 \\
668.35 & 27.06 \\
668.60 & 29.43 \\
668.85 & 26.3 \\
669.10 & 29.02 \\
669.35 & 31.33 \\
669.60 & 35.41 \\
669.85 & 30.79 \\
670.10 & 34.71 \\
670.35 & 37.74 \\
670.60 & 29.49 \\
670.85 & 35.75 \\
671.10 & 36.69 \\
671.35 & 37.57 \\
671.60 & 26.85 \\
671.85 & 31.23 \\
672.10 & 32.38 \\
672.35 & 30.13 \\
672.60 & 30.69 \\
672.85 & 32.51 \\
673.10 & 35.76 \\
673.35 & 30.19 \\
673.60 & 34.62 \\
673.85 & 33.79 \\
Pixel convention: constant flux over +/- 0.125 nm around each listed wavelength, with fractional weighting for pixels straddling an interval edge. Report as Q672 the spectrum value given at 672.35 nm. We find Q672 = 30.13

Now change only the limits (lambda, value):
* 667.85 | 32.69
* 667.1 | 28.75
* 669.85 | 30.79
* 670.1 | 34.71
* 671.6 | 26.85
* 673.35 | 30.19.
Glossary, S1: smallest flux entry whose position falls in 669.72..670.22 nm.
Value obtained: 30.79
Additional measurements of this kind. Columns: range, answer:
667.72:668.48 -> 27.06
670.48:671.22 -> 29.49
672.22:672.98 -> 30.13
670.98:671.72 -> 26.85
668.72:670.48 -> 26.3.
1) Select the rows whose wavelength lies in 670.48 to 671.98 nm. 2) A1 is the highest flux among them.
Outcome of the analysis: 37.57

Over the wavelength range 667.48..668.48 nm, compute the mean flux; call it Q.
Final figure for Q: 31.9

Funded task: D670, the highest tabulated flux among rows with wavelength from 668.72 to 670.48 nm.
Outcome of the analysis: 37.74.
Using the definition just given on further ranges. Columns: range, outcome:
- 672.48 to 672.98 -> 32.51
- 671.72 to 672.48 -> 32.38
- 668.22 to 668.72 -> 29.43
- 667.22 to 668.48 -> 34.68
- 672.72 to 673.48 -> 35.76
